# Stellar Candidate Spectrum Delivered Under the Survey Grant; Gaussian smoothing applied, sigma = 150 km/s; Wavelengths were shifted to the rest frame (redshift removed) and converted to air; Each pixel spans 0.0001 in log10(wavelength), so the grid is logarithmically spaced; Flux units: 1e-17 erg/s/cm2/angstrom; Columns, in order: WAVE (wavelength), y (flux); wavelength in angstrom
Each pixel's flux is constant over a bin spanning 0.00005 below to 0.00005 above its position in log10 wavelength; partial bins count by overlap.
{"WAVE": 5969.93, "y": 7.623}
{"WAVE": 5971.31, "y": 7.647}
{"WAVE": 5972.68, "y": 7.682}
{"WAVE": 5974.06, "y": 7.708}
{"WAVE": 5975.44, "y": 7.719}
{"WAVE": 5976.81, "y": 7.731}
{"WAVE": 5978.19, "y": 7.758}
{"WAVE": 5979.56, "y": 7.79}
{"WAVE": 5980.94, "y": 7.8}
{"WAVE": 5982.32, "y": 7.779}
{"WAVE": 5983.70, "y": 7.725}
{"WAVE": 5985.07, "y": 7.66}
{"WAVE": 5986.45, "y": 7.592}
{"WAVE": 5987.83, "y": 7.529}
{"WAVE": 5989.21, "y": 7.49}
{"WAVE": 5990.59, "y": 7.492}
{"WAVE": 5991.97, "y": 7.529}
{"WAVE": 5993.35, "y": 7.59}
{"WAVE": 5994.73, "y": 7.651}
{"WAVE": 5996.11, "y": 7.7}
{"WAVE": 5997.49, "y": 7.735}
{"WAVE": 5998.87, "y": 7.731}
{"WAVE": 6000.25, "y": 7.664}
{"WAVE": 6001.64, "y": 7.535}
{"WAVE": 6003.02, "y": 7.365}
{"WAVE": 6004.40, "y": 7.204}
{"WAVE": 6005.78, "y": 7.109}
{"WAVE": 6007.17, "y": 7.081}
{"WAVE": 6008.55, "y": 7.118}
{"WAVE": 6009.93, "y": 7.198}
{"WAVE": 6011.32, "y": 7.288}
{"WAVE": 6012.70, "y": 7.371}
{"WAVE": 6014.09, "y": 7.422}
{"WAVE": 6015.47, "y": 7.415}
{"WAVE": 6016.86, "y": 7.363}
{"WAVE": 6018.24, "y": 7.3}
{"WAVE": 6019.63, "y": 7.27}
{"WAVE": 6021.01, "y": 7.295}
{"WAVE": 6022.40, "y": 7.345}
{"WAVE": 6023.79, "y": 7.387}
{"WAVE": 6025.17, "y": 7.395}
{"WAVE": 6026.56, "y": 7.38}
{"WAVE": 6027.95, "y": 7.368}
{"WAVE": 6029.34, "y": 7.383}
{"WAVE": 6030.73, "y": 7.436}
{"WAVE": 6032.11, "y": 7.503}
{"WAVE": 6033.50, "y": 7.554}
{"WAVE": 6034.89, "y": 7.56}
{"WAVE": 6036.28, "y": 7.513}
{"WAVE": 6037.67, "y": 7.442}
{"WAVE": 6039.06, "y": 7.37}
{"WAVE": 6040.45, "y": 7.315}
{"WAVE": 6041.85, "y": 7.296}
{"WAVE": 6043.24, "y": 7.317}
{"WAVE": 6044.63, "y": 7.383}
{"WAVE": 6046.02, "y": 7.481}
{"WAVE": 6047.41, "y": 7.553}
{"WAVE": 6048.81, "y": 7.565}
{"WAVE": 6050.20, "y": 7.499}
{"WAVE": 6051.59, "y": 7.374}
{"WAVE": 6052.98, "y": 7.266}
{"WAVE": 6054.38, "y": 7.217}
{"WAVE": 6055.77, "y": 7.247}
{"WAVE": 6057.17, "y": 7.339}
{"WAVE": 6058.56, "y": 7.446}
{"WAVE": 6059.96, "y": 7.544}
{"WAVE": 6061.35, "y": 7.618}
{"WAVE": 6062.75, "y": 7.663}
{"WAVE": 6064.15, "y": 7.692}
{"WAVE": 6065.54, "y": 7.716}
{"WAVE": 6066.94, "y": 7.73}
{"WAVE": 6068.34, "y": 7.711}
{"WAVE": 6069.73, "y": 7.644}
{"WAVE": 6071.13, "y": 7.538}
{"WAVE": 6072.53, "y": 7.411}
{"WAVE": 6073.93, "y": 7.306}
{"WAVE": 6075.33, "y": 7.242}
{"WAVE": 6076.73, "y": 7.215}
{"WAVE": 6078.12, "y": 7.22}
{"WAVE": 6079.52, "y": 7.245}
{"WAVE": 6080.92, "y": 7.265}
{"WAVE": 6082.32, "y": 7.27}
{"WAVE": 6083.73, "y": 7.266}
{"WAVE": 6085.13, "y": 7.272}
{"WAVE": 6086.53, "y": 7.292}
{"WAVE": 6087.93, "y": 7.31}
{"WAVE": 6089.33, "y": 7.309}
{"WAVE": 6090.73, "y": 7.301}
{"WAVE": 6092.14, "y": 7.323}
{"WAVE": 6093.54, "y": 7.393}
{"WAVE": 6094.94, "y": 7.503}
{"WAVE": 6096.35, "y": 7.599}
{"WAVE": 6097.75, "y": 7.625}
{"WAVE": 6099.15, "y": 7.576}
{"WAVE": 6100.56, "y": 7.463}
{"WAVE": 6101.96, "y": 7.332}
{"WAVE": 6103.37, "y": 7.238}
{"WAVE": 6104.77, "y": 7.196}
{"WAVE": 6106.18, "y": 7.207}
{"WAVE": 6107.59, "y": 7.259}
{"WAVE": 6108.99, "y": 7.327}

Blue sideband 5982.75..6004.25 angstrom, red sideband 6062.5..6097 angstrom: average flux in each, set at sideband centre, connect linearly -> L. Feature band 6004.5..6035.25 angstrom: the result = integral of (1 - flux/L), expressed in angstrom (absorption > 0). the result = 0.81 angstrom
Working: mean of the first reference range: 7.59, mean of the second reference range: 7.41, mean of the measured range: 7.34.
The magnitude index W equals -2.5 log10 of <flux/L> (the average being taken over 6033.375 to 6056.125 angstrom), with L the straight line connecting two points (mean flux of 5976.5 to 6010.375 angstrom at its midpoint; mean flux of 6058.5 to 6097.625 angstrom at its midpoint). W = 0.01 mag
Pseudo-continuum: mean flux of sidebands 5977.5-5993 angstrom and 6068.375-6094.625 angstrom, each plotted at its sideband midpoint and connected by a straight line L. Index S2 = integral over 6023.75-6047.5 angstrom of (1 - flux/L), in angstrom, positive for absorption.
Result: 0.2 angstrom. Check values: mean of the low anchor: 7.65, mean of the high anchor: 7.34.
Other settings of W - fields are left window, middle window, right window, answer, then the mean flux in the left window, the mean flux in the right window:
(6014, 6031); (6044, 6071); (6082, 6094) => -0.03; 7.36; 7.3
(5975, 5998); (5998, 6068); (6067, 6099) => 0.02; 7.66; 7.39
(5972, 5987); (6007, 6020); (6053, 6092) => 0.05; 7.72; 7.4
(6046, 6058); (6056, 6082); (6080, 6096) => -0.02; 7.39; 7.32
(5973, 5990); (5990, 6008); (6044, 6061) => 0.02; 7.69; 7.42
